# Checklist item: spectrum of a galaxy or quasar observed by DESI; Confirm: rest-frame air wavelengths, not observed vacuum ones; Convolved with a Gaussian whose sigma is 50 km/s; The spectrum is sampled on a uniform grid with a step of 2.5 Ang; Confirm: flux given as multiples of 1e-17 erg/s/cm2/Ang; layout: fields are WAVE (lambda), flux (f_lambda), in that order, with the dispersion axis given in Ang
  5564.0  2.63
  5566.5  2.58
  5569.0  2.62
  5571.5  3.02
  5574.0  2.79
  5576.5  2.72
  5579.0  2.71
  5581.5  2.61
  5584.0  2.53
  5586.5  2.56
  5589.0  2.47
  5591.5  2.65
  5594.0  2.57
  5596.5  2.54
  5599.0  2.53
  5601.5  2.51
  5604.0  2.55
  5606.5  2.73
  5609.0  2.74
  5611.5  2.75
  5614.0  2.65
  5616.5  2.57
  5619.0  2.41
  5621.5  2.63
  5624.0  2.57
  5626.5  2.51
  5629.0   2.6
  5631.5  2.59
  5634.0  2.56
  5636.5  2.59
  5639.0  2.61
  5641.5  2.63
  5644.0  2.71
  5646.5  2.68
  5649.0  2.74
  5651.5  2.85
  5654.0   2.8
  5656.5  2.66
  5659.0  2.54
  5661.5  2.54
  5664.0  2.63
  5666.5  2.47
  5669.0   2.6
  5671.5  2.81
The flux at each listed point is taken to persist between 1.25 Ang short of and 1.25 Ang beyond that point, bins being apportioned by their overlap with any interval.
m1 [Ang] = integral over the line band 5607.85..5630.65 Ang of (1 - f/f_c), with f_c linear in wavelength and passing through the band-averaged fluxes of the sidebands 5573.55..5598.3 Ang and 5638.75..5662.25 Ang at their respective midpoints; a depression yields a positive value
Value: 0.4 Ang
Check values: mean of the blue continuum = 2.61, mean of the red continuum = 2.68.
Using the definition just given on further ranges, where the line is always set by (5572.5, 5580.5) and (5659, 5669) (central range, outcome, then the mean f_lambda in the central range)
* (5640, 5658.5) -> -0.93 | 2.72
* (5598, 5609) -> 0.35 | 2.6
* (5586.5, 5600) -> 0.77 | 2.55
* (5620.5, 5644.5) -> 0.23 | 2.6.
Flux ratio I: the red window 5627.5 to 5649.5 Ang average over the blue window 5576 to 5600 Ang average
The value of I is 1.0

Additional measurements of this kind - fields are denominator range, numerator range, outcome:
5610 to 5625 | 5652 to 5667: 1.01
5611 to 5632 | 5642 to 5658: 1.06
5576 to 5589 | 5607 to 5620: 1.01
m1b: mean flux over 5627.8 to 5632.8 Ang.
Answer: 2.59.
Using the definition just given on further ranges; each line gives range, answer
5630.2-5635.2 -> 2.58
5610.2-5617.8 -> 2.66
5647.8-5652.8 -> 2.8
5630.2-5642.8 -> 2.6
